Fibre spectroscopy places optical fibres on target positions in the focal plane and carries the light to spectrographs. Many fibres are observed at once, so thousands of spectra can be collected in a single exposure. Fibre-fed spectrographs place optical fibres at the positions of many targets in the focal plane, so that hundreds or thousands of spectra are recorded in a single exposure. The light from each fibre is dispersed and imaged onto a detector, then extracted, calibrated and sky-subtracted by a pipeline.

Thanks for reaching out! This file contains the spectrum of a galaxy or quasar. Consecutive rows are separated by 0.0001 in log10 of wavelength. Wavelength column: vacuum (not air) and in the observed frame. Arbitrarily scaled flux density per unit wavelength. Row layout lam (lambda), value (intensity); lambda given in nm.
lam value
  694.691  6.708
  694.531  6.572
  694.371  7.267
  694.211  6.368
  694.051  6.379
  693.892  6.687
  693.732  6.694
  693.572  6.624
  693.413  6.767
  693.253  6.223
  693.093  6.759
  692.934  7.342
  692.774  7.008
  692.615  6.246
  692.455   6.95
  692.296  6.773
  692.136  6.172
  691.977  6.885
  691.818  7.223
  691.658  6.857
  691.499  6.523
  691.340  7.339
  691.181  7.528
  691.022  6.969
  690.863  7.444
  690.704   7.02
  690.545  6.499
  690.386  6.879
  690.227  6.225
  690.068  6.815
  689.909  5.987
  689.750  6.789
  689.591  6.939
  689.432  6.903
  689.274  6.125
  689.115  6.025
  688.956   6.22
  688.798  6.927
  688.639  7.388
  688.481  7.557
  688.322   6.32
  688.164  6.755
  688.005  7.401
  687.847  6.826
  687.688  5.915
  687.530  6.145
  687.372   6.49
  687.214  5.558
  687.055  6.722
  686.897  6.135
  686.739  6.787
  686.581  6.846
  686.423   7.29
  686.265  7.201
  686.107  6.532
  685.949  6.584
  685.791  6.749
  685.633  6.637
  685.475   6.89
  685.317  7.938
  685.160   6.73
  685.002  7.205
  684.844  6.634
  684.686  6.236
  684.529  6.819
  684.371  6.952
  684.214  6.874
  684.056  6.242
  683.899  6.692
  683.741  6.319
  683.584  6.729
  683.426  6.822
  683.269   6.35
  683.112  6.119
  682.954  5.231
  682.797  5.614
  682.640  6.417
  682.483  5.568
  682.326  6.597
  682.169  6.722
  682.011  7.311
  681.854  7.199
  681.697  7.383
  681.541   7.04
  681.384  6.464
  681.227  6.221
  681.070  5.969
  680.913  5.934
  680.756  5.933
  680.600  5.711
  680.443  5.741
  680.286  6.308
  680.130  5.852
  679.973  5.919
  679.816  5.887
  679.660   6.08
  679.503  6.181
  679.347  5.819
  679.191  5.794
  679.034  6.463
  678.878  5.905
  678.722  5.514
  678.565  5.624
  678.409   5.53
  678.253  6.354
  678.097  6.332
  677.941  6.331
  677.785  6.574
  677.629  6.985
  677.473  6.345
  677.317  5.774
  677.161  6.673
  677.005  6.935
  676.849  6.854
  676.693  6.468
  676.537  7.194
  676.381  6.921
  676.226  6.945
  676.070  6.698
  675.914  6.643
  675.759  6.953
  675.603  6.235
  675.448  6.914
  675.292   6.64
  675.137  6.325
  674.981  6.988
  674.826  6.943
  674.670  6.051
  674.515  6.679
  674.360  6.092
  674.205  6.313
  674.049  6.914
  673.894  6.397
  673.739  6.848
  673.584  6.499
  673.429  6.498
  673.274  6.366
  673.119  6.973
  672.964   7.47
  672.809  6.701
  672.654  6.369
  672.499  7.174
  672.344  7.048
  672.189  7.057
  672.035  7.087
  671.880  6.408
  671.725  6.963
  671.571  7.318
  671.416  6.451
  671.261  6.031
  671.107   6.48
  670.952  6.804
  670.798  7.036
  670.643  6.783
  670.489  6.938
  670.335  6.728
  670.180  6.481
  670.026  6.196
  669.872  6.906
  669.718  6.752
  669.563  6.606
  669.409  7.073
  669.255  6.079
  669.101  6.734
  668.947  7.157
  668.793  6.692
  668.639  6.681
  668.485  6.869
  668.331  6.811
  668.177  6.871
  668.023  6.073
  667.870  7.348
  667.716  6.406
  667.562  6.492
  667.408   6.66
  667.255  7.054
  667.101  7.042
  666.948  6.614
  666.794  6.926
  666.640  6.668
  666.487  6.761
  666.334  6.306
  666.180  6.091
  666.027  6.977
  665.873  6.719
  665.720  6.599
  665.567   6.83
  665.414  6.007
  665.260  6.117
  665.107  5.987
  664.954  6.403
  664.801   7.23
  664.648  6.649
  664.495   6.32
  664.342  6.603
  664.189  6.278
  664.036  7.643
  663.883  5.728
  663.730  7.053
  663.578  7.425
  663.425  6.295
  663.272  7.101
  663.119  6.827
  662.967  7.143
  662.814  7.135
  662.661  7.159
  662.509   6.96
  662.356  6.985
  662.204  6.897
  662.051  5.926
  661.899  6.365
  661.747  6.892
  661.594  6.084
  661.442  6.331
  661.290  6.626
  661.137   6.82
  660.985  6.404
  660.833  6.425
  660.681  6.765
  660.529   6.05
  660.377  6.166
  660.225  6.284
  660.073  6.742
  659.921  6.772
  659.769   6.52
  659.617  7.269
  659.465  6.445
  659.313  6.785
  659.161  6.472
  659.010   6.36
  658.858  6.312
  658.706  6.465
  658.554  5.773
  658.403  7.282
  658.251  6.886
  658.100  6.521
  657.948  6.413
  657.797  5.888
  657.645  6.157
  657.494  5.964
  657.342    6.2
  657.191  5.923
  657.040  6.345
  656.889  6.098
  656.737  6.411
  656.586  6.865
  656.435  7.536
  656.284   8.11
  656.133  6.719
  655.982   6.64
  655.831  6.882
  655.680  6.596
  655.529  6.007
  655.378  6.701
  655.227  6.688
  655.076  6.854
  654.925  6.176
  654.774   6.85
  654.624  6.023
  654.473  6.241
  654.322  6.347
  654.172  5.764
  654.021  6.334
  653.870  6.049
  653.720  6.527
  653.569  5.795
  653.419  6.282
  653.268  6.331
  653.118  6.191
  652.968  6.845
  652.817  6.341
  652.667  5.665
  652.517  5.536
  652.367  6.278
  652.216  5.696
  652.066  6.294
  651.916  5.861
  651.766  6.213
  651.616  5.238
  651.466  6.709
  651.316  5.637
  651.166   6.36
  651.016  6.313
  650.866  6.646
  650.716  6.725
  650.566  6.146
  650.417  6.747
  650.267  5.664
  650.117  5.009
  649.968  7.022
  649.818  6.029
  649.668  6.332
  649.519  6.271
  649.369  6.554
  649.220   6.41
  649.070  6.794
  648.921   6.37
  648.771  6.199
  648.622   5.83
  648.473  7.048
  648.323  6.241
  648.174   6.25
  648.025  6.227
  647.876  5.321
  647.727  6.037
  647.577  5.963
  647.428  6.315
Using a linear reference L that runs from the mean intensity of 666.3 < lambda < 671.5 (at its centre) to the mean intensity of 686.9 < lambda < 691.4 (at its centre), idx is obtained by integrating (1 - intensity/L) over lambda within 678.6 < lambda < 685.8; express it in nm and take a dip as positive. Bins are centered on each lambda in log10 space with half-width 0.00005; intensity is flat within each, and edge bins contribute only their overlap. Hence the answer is 0.34 nm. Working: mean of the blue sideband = 6.7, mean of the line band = 6.38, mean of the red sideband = 6.69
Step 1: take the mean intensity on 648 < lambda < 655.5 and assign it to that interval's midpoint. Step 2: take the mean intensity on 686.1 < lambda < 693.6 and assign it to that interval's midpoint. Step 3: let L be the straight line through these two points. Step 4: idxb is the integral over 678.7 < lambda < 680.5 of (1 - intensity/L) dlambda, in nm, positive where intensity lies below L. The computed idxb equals 0.17 nm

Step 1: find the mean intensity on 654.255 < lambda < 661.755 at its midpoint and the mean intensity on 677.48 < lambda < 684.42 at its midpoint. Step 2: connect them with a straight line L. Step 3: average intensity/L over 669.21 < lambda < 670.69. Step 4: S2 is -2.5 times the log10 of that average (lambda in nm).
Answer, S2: -0.047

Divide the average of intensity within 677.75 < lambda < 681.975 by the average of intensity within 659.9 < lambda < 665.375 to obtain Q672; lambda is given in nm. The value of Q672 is 0.9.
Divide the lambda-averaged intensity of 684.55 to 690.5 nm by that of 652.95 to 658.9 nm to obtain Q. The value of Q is 1.0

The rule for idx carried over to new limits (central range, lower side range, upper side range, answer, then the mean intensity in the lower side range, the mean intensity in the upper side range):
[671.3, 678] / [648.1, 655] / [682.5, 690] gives -0.23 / 6.22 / 6.6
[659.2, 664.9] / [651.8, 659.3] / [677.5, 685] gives -0.28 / 6.38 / 6.29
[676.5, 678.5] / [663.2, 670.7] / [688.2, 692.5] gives 0.08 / 6.67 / 6.79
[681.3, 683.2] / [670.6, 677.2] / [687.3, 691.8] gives 0.08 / 6.72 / 6.75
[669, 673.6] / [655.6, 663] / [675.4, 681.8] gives -0.23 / 6.58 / 6.33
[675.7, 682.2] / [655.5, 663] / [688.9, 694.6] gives 0.29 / 6.58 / 6.73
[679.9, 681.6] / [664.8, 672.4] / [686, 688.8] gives 0.15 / 6.68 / 6.7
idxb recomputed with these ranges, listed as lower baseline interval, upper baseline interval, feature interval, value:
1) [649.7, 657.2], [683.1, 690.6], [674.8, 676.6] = -0.06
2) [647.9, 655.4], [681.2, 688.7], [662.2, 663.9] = -0.15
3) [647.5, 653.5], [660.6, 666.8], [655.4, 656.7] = -0.10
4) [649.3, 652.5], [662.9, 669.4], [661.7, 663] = -0.05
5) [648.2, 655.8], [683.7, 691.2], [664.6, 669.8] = -0.16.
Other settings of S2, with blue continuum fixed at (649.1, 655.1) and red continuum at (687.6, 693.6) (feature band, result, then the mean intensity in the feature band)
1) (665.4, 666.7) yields -0.03 mag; 6.58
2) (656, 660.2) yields -0.05 mag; 6.56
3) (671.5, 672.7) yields -0.07 mag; 6.94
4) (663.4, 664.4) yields -0.06 mag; 6.74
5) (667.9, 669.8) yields -0.04 mag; 6.72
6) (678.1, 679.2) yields 0.12 mag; 5.92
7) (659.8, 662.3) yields -0.02 mag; 6.48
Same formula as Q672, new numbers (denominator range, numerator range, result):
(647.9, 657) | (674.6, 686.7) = 1.02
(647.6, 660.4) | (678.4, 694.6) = 1.03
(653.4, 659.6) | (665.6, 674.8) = 1.04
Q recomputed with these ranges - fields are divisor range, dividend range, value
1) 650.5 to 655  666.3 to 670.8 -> 1.09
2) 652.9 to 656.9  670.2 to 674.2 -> 1.04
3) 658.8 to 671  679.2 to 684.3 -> 0.94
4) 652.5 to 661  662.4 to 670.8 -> 1.04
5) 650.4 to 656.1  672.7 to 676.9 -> 1.06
